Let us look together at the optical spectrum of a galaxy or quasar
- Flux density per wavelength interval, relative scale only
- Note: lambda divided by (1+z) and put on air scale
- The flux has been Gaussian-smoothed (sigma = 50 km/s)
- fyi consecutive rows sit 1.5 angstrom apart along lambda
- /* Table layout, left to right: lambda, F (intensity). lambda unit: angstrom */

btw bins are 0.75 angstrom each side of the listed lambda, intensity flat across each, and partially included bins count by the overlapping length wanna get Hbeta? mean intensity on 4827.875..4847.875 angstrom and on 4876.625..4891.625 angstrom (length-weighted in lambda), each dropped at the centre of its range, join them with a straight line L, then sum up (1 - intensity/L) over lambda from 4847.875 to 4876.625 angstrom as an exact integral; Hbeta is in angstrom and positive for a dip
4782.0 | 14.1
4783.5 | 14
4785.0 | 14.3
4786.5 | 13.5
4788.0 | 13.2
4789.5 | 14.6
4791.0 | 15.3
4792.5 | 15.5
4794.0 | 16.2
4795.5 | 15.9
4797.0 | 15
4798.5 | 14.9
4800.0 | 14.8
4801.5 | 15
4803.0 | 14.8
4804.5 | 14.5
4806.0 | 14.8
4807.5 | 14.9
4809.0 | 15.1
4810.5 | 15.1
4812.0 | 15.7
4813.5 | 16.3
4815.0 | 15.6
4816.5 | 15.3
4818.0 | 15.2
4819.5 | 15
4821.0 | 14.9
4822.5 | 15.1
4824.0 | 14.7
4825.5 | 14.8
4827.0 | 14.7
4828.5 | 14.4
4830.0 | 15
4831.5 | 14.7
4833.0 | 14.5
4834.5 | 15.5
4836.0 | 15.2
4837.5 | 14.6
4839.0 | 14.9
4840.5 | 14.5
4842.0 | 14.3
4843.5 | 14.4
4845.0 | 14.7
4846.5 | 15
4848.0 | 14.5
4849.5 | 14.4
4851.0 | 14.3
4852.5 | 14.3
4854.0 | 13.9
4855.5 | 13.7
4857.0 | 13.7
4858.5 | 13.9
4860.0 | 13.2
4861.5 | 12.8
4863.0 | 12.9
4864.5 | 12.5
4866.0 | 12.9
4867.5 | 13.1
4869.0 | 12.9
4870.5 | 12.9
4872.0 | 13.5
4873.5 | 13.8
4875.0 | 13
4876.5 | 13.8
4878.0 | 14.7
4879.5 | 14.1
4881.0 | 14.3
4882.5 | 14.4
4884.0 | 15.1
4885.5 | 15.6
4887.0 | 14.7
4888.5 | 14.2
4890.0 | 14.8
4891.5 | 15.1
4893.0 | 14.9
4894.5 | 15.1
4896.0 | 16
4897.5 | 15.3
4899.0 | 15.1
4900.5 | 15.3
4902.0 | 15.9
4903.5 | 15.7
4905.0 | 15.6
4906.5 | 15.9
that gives 2.4 angstrom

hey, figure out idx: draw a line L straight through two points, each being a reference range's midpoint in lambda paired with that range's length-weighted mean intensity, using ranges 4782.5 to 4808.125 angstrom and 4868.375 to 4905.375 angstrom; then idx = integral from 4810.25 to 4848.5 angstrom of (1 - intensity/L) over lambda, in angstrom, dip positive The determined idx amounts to -0.6 angstrom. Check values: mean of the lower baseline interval 14.8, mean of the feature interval 14.9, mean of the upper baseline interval 14.6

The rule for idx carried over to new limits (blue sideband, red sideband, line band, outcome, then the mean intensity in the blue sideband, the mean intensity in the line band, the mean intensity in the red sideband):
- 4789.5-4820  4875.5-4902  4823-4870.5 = 2.9 angstrom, 15.2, 14.1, 14.9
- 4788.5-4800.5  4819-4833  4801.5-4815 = -0.1 angstrom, 15.2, 15.2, 14.8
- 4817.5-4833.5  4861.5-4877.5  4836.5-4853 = -0.5 angstrom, 14.8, 14.6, 13.1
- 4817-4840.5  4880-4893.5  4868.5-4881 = 1.0 angstrom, 14.9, 13.6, 14.8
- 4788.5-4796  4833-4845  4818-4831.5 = 0.1 angstrom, 15.4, 14.8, 14.8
